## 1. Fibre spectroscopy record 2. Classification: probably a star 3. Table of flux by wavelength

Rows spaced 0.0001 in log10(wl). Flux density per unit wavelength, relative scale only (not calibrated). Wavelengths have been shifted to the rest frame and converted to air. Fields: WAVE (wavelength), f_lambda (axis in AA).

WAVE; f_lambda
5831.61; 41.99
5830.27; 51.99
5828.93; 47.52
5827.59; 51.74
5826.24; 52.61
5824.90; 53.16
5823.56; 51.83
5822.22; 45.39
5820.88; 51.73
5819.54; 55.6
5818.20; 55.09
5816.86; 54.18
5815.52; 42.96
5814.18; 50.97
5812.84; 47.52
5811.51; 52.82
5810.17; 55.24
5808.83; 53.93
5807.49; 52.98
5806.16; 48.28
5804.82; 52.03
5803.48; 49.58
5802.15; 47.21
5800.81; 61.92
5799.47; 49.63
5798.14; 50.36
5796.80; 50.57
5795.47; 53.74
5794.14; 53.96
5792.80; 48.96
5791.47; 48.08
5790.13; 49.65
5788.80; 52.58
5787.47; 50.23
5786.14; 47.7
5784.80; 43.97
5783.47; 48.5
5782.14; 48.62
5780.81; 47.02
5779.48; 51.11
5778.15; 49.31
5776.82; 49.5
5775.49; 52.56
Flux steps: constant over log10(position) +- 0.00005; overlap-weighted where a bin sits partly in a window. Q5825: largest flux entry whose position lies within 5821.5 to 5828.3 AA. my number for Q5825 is 53.16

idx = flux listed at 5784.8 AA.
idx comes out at 43.97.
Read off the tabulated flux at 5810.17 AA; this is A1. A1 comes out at 55.24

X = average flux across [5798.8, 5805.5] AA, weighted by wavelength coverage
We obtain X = 52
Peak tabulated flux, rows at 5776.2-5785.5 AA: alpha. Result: 51.11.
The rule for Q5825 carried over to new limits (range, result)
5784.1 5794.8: 53.96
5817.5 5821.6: 55.6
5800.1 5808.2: 61.92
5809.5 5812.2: 55.24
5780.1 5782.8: 48.62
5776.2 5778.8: 49.5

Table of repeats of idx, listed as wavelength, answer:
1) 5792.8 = 48.96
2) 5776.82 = 49.5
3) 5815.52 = 42.96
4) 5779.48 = 51.11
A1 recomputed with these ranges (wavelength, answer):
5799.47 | 49.63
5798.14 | 50.36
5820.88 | 51.73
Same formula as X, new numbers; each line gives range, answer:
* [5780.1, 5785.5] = 47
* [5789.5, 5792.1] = 48.7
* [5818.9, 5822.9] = 50.9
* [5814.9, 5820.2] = 52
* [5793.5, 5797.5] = 52.8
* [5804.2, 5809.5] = 51.8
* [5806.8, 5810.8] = 54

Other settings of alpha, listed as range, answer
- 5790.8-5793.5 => 48.96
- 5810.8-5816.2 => 52.82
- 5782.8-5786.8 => 48.5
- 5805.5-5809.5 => 53.93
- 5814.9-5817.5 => 54.18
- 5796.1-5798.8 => 50.57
